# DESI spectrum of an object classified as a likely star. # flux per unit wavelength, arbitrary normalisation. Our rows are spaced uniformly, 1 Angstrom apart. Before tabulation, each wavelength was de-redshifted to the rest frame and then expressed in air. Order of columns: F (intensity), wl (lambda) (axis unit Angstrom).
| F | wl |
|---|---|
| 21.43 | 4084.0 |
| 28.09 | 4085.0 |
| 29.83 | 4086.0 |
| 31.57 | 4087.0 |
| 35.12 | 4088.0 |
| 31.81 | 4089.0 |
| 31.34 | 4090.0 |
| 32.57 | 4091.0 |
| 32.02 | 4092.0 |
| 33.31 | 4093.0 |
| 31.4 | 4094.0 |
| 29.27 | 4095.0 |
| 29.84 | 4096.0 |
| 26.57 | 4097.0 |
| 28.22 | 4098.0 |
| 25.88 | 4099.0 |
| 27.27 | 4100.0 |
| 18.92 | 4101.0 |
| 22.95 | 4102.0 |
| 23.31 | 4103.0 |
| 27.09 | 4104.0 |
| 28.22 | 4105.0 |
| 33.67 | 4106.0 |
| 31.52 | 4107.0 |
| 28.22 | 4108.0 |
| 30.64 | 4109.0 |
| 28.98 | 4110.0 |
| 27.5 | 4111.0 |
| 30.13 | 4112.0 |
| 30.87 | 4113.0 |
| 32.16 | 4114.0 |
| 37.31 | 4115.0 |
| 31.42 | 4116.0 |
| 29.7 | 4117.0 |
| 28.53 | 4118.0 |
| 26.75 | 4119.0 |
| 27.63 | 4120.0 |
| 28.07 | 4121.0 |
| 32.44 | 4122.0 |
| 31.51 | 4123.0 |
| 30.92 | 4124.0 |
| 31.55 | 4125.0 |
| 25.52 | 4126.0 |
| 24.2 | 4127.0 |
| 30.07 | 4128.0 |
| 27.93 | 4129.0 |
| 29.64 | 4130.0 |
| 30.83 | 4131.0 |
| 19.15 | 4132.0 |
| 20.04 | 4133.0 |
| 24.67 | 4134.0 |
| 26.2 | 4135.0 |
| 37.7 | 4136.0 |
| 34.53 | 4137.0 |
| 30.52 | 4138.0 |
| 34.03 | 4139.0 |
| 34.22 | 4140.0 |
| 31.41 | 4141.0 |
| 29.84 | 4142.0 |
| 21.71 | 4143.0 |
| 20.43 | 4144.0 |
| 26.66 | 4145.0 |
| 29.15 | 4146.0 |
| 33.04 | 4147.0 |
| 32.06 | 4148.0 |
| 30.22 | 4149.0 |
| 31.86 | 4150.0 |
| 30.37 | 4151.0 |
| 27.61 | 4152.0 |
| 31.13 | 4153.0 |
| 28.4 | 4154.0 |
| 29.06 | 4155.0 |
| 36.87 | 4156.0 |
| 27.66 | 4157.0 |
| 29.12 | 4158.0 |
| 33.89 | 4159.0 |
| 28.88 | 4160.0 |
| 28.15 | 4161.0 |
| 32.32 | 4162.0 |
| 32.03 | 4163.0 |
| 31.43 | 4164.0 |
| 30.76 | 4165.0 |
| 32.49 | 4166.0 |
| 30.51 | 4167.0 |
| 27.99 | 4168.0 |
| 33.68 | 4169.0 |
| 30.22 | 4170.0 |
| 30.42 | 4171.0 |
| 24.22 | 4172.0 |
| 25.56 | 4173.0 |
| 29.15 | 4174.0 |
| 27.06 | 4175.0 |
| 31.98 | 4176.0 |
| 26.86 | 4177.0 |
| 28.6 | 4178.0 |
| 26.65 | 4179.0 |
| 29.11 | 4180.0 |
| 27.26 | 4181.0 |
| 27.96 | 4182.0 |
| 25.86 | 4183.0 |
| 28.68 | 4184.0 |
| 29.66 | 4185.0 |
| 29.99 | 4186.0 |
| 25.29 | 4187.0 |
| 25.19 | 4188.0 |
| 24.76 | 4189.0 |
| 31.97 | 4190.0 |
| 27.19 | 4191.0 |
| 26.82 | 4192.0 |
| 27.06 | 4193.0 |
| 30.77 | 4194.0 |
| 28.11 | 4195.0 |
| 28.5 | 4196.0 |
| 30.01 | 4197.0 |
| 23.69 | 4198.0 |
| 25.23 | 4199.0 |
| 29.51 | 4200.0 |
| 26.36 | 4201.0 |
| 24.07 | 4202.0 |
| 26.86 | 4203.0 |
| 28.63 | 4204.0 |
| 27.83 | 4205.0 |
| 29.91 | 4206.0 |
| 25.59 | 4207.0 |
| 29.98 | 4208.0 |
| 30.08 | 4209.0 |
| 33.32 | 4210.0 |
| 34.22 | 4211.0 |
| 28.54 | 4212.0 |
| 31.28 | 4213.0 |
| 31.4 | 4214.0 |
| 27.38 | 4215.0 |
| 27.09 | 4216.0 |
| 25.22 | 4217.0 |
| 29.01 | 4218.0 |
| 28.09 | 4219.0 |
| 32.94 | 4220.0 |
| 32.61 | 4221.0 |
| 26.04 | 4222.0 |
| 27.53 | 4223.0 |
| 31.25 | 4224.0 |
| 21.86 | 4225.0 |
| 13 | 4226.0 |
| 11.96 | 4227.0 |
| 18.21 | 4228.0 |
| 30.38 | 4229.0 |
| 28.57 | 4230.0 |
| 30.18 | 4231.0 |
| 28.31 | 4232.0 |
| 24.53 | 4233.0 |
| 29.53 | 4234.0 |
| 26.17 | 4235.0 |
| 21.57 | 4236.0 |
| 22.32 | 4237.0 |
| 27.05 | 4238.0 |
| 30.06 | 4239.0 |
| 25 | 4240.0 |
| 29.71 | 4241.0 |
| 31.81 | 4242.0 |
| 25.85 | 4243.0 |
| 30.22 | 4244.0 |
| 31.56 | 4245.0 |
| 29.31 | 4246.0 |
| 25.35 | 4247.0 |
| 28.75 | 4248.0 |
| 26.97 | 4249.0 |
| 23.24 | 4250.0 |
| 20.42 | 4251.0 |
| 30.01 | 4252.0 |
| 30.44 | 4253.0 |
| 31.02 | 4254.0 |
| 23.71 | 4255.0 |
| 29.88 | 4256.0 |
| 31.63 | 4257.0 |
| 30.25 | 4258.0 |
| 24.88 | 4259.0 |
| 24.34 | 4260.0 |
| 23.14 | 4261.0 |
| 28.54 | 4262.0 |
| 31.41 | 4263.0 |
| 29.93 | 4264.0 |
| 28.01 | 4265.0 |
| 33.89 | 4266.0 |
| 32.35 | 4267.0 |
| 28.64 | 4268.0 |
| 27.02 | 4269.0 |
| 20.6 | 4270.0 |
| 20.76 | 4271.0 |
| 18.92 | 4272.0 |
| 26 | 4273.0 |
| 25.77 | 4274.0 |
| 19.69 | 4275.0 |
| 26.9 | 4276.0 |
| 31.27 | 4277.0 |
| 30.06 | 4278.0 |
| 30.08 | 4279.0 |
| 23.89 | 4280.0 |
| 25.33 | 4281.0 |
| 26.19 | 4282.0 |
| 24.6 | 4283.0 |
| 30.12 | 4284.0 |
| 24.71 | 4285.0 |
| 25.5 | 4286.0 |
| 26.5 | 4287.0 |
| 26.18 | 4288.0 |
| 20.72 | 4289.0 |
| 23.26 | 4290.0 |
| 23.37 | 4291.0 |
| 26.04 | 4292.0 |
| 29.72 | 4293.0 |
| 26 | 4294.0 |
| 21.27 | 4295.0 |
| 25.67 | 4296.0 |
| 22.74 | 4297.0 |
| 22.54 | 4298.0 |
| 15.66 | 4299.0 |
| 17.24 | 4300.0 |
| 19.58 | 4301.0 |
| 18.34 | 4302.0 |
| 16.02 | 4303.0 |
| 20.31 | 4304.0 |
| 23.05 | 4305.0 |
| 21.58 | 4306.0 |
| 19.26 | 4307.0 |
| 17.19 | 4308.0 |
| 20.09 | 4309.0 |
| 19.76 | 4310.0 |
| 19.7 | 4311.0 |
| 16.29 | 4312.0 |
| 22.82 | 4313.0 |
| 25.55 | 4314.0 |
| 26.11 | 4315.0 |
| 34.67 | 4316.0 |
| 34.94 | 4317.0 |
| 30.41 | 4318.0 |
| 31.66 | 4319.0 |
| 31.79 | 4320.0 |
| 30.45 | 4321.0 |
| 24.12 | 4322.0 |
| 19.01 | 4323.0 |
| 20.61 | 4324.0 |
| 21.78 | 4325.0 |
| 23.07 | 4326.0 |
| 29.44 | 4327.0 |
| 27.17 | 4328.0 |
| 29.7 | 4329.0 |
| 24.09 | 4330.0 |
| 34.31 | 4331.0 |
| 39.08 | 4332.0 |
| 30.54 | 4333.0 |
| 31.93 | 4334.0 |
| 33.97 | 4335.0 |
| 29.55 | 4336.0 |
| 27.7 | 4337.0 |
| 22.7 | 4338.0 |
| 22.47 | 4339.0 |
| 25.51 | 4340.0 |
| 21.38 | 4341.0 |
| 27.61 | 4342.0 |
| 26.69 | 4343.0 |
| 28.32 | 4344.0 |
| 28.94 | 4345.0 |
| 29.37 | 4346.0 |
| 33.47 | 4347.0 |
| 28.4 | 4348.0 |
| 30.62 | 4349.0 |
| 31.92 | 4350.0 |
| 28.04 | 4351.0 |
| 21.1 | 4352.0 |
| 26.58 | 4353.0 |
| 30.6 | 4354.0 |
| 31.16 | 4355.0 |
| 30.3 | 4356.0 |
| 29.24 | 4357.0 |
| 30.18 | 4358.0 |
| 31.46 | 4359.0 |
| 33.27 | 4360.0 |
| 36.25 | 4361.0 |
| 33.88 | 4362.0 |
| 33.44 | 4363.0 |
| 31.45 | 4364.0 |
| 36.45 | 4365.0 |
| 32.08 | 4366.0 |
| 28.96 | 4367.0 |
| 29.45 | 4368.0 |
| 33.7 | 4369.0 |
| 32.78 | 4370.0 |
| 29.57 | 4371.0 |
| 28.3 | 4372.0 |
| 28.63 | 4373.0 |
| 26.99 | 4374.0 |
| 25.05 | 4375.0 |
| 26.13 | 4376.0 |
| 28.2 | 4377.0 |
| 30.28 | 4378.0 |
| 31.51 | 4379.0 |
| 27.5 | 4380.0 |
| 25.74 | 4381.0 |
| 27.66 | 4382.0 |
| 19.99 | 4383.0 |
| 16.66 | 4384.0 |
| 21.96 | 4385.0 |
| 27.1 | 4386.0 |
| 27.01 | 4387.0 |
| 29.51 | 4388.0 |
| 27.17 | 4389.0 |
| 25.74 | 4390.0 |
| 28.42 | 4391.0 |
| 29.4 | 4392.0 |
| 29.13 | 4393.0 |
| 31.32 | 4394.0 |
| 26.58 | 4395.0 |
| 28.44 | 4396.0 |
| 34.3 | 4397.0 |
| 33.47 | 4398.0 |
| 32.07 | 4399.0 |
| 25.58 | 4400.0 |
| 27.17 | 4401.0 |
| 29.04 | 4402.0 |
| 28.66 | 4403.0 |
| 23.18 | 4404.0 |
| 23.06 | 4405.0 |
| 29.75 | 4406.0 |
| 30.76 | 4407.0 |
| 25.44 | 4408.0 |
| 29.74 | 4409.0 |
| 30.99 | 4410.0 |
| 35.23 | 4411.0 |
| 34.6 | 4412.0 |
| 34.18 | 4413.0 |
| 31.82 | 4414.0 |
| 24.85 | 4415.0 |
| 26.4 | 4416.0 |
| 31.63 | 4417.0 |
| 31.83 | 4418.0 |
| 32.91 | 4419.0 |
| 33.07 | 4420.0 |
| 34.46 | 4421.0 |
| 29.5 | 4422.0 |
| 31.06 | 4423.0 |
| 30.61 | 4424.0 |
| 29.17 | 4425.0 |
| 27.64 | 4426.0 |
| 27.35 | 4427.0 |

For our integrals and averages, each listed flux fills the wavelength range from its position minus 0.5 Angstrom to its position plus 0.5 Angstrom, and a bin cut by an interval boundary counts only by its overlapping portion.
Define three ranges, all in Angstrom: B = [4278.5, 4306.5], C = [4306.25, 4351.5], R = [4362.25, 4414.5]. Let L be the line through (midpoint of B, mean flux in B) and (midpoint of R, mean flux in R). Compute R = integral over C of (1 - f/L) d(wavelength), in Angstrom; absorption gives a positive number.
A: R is -2.41 Angstrom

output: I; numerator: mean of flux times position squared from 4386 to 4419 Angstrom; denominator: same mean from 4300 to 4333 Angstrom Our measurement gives 1.2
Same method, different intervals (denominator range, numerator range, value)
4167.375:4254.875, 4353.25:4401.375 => 1.14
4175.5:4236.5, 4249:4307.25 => 0.95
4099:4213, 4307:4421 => 1.08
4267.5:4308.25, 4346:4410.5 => 1.28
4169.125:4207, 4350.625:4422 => 1.16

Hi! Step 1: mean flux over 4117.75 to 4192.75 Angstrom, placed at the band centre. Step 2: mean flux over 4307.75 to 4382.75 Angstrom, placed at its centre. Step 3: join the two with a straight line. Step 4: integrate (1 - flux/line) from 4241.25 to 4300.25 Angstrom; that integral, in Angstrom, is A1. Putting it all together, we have 4.6 Angstrom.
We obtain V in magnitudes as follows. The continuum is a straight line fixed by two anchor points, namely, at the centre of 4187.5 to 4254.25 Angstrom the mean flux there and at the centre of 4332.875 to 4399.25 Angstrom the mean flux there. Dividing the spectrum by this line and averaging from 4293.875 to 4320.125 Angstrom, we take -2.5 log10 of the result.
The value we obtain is 0.23 mag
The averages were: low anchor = 27.4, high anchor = 28.9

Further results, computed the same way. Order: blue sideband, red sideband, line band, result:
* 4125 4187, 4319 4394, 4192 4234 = 0.06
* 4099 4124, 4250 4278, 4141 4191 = -0.03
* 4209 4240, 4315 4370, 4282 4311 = 0.26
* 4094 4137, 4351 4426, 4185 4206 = 0.05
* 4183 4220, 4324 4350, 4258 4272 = 0.05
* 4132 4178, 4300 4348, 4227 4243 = 0.05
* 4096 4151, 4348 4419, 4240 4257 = 0.04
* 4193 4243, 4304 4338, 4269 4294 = 0.06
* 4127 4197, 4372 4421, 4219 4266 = 0.07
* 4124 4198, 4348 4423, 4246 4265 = 0.06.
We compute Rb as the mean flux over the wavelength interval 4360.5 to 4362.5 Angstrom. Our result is 35.1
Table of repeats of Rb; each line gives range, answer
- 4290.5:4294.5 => 26.3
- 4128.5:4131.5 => 29.5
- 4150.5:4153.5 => 29.7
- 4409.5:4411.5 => 33.1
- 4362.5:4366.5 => 33.4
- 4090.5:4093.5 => 32.6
